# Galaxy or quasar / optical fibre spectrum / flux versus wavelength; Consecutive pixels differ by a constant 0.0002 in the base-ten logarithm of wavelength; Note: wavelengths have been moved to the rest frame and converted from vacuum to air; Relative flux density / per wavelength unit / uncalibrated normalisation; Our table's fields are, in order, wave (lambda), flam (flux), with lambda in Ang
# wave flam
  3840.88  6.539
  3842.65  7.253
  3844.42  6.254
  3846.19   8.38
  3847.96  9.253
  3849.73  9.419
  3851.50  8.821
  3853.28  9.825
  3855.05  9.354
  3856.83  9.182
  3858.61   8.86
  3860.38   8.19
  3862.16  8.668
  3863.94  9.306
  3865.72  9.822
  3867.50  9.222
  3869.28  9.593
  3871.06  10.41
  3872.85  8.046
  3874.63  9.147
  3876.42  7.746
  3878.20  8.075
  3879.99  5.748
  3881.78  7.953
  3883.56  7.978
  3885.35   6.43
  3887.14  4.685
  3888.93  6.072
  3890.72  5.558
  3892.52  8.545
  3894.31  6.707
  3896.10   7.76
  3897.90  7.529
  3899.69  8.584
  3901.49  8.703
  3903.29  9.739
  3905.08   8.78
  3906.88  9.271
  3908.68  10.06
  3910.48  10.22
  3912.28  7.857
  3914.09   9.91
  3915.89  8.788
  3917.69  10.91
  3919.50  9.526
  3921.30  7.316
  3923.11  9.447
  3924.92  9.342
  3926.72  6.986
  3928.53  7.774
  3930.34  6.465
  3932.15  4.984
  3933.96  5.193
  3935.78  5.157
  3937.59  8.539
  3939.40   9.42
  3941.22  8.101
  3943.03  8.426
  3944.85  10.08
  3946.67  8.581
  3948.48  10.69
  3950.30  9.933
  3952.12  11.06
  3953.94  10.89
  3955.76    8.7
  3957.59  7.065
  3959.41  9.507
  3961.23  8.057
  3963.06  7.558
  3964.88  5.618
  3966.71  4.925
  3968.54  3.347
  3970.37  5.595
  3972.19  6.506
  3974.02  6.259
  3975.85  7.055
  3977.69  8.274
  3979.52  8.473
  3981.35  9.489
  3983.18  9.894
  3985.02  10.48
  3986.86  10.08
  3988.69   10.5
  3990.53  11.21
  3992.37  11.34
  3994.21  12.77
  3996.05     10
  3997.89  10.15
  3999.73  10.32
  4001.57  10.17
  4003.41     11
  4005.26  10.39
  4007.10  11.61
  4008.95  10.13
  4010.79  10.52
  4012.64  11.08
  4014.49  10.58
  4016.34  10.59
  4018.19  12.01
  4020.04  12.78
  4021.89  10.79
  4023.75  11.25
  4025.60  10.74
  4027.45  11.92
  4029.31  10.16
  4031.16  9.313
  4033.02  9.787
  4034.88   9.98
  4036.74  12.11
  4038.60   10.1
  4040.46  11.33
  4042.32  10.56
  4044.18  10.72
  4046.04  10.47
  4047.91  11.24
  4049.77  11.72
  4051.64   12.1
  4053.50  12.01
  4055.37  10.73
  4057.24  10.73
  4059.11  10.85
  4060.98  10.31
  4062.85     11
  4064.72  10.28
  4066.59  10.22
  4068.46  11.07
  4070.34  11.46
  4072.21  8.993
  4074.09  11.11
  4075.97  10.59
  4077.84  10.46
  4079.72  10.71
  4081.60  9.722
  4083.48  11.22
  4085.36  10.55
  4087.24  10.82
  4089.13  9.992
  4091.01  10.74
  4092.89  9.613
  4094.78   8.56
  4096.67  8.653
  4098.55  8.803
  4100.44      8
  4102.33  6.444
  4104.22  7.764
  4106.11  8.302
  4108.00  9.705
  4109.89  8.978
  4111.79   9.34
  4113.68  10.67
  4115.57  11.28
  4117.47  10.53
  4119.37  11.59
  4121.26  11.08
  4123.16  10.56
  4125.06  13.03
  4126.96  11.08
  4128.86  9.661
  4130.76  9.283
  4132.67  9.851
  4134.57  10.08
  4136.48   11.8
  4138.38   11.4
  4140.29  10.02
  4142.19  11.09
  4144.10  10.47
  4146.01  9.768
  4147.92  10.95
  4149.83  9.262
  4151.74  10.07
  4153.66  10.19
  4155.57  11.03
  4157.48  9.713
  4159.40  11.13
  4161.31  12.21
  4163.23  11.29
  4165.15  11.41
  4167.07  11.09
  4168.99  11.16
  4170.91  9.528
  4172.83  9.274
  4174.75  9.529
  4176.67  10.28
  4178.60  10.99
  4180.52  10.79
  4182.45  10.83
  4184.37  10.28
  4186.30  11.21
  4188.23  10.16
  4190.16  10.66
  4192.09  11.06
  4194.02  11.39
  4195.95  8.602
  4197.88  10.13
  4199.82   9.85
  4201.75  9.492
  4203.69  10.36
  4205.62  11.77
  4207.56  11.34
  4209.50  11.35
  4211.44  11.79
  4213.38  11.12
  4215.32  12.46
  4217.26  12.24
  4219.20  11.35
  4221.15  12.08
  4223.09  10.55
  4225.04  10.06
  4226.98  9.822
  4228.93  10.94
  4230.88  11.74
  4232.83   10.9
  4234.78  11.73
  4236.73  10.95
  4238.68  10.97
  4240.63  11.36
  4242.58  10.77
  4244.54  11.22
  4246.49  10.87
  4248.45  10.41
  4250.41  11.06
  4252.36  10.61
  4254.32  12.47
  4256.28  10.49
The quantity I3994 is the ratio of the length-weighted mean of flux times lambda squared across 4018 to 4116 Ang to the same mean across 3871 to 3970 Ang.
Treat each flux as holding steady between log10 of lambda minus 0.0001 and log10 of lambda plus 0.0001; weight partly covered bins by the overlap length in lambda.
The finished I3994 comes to 1.4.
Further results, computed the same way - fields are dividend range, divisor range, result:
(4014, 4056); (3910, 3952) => 1.37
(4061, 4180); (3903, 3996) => 1.30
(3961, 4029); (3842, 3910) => 1.23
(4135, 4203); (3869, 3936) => 1.50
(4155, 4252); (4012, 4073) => 1.08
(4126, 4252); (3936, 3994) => 1.40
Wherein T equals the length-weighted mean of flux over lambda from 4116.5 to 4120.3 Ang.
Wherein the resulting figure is 11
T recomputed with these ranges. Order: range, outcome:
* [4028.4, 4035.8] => 9.81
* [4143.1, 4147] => 10.1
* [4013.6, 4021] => 11.5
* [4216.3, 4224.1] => 11.5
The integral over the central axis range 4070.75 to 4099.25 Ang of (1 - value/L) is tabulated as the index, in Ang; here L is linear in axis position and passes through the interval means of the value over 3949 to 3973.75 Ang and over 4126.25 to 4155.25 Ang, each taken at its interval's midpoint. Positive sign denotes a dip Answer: -1.8 Ang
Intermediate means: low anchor 7.61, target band 10.1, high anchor 10.3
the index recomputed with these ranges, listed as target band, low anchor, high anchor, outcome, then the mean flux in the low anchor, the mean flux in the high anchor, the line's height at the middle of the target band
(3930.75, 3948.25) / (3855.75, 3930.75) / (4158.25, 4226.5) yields 2.12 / 8.37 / 10.8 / 8.75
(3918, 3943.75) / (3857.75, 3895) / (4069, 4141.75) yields 2.31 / 7.94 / 10.1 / 8.45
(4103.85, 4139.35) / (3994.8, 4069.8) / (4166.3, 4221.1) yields 1.40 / 10.8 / 10.7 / 10.8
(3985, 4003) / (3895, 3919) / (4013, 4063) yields -0.69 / 9.07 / 11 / 10.3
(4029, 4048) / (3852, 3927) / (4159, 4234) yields -1.74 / 8.49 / 10.8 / 9.62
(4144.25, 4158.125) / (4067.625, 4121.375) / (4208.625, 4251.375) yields 0.32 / 9.87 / 11.2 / 10.4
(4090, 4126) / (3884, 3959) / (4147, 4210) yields 0.99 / 8.3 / 10.6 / 9.93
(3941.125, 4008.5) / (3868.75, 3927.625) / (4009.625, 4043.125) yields 5.39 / 8.28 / 10.9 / 9.82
